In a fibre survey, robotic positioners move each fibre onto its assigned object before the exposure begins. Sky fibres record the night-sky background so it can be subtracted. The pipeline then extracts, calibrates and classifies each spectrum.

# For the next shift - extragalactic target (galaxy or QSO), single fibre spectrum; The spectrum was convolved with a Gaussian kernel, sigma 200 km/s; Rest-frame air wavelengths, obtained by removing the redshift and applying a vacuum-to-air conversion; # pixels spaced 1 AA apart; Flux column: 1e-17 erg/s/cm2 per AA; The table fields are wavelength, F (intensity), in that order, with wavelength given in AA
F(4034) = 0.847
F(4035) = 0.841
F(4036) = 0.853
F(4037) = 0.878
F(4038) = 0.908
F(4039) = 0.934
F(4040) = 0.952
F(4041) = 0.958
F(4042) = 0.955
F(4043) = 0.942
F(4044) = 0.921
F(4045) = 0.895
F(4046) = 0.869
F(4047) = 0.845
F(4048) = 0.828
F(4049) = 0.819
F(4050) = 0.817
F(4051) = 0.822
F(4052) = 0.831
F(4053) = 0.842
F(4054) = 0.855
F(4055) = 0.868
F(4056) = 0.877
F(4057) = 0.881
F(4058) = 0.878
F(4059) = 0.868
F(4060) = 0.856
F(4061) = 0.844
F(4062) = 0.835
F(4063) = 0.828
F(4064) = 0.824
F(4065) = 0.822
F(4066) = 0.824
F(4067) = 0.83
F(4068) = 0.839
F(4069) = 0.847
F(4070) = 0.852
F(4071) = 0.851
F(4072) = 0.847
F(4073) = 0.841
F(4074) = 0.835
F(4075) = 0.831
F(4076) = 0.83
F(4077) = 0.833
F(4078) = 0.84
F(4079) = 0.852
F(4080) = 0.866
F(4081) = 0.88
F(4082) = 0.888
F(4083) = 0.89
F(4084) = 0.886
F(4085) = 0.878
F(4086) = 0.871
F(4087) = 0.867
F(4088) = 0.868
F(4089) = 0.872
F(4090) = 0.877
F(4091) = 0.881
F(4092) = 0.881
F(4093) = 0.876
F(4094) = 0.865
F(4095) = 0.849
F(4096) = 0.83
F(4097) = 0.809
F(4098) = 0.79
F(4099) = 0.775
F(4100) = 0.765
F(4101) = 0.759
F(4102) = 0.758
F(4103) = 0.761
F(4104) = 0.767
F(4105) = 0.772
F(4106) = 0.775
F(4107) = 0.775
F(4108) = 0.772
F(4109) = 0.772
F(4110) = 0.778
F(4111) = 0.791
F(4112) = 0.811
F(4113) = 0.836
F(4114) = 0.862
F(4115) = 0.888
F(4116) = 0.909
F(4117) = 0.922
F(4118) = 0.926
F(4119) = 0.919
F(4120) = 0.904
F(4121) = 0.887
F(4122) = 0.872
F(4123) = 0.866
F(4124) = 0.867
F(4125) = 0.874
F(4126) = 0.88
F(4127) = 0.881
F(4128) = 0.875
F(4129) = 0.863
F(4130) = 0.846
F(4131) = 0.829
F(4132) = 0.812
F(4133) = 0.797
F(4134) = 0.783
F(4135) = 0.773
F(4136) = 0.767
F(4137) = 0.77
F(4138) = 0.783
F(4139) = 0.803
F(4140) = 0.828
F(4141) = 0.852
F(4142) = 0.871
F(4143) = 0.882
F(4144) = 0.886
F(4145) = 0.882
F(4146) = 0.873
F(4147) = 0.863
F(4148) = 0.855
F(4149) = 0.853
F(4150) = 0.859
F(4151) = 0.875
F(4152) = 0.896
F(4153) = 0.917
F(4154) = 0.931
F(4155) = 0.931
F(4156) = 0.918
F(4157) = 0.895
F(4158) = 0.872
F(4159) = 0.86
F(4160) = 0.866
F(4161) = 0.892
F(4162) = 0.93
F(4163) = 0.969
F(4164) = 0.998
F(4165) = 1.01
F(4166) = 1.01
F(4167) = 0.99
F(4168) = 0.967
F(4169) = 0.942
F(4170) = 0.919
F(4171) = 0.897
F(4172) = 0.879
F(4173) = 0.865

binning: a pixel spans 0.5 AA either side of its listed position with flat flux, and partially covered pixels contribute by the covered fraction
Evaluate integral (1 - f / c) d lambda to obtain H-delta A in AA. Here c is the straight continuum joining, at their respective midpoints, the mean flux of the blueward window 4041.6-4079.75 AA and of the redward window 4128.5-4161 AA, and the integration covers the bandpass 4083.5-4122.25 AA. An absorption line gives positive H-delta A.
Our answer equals 0.7 AA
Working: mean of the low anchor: 0.852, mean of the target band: 0.837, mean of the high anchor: 0.853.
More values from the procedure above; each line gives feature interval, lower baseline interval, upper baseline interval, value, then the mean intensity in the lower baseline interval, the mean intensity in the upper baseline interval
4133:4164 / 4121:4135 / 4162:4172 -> 1.4 AA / 0.848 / 0.961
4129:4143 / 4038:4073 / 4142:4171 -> 1.4 AA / 0.864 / 0.911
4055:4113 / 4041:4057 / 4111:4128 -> 2.6 AA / 0.869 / 0.879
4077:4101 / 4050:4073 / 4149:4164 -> 0.3 AA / 0.846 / 0.902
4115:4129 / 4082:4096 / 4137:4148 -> -0.5 AA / 0.873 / 0.849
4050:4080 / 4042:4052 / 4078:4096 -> 0.8 AA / 0.865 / 0.871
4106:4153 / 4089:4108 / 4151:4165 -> 0.9 AA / 0.81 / 0.916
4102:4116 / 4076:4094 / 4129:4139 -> 0.6 AA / 0.87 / 0.799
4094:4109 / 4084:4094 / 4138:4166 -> 1.6 AA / 0.875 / 0.892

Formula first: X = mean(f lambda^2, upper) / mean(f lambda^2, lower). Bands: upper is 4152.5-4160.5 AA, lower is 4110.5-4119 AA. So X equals 1.05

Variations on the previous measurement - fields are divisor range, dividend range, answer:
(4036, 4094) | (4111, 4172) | 1.06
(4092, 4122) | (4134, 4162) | 1.06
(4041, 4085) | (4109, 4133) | 1.03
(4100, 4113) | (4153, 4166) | 1.22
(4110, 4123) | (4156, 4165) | 1.07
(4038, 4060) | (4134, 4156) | 1.02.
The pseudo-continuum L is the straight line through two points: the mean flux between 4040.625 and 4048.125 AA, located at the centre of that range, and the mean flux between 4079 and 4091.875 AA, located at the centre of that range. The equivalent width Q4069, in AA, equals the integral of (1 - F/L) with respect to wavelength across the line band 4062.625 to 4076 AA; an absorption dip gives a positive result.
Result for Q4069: 0.8 AA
